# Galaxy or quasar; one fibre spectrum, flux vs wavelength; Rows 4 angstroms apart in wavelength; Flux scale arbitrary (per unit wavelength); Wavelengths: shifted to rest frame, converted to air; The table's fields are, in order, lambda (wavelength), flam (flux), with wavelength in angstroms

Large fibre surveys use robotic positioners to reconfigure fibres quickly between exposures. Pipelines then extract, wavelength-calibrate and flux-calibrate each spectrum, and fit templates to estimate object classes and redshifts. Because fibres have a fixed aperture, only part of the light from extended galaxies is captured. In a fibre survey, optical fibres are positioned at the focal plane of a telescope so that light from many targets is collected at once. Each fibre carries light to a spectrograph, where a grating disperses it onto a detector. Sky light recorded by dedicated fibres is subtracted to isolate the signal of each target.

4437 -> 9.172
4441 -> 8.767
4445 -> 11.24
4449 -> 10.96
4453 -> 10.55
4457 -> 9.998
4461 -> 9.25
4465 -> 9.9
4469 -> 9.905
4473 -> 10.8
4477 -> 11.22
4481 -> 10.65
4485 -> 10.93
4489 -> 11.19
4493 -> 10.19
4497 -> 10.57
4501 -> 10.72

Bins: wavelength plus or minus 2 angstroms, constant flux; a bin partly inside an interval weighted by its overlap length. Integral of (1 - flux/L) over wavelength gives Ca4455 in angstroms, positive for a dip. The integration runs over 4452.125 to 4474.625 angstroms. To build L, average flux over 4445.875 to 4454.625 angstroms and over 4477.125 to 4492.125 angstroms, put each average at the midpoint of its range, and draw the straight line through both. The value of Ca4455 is 1.7 angstroms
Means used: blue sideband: 10.8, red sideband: 10.9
